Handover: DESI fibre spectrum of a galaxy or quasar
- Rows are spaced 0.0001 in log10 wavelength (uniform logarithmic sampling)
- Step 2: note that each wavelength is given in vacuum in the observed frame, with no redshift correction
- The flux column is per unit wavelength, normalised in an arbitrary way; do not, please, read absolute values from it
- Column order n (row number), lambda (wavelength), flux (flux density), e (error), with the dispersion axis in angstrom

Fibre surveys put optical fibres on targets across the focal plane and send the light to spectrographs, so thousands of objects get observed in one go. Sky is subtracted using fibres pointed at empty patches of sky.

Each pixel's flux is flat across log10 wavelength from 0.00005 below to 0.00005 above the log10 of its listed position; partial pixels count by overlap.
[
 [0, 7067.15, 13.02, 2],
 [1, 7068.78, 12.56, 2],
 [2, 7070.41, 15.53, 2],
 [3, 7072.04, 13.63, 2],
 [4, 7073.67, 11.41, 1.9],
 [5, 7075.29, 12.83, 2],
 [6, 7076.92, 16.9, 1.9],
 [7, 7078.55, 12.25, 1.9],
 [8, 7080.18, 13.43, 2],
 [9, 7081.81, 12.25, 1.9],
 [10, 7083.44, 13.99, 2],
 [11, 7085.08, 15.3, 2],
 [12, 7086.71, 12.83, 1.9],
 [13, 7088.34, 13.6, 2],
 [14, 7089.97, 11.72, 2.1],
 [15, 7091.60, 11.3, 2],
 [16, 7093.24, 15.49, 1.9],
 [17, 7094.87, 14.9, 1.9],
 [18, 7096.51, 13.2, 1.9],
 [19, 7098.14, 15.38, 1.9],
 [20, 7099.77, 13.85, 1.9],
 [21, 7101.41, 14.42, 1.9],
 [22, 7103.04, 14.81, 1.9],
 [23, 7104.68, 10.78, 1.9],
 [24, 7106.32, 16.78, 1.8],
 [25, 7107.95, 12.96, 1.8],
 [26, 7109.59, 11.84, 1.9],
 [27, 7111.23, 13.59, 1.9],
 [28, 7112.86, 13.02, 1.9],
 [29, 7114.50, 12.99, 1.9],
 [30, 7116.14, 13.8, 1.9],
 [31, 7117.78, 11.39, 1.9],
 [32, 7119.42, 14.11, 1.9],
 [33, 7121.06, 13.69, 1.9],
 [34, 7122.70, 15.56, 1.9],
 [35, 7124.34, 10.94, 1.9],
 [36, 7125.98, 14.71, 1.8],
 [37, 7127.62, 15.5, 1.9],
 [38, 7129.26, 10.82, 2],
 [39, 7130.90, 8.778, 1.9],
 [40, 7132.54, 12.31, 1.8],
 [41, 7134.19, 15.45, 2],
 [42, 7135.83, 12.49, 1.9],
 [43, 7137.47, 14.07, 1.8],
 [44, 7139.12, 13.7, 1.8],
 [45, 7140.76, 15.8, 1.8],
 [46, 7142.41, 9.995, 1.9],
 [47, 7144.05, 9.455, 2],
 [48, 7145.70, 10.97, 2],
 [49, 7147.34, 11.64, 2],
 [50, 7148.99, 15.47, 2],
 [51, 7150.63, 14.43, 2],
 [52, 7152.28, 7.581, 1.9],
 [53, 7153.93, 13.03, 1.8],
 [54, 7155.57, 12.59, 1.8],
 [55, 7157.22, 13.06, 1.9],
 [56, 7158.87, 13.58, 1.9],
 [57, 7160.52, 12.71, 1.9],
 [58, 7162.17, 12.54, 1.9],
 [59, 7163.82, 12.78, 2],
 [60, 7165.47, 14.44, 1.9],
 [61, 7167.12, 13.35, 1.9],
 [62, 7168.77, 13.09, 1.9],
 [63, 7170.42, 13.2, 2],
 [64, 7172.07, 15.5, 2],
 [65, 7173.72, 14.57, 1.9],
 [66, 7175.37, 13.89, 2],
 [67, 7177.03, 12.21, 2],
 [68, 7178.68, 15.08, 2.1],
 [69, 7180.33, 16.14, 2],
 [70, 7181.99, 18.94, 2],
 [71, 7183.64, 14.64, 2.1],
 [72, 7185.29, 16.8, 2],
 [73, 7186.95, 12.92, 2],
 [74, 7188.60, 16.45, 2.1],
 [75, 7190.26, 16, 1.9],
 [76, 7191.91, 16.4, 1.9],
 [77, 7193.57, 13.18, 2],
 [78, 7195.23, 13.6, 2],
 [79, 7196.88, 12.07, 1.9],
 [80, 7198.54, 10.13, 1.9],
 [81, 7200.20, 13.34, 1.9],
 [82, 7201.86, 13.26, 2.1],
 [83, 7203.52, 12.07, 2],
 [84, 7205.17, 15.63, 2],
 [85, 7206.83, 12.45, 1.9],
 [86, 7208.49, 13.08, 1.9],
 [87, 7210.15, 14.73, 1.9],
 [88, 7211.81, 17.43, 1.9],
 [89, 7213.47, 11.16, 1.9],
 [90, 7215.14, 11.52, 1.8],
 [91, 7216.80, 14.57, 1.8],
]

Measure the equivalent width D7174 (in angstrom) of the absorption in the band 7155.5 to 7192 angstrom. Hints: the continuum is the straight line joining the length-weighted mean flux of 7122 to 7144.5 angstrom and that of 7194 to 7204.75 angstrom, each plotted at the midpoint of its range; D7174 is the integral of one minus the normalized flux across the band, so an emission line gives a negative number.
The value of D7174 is -4.90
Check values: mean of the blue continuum 12.9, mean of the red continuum 12.6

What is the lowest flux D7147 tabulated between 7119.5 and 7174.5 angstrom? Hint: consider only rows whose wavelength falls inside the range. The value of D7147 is 7.581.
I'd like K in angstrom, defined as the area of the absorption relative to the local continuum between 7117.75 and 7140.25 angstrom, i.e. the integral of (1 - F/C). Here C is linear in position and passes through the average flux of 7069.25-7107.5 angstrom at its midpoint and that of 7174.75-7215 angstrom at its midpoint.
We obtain 1.1 angstrom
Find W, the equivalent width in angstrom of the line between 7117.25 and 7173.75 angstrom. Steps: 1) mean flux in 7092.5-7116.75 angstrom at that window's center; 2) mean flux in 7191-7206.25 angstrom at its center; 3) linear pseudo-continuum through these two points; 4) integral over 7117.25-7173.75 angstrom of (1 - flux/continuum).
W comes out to 2.8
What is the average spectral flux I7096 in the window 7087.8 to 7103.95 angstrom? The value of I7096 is 13.9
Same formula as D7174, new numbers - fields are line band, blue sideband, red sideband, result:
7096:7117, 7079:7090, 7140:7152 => -1.06 angstrom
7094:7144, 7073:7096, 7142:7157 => -3.00 angstrom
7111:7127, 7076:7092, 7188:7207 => 0.13 angstrom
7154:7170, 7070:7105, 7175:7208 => 1.09 angstrom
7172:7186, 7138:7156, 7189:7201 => -2.24 angstrom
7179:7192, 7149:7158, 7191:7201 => -3.02 angstrom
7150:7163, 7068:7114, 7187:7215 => 1.20 angstrom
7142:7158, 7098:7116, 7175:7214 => 2.38 angstrom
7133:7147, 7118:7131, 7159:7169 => 0.52 angstrom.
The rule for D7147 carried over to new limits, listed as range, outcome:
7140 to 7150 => 9.455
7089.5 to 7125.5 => 10.78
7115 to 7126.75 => 10.94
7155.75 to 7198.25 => 12.07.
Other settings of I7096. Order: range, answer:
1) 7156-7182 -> 13.9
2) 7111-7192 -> 13.5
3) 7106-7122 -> 13.3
